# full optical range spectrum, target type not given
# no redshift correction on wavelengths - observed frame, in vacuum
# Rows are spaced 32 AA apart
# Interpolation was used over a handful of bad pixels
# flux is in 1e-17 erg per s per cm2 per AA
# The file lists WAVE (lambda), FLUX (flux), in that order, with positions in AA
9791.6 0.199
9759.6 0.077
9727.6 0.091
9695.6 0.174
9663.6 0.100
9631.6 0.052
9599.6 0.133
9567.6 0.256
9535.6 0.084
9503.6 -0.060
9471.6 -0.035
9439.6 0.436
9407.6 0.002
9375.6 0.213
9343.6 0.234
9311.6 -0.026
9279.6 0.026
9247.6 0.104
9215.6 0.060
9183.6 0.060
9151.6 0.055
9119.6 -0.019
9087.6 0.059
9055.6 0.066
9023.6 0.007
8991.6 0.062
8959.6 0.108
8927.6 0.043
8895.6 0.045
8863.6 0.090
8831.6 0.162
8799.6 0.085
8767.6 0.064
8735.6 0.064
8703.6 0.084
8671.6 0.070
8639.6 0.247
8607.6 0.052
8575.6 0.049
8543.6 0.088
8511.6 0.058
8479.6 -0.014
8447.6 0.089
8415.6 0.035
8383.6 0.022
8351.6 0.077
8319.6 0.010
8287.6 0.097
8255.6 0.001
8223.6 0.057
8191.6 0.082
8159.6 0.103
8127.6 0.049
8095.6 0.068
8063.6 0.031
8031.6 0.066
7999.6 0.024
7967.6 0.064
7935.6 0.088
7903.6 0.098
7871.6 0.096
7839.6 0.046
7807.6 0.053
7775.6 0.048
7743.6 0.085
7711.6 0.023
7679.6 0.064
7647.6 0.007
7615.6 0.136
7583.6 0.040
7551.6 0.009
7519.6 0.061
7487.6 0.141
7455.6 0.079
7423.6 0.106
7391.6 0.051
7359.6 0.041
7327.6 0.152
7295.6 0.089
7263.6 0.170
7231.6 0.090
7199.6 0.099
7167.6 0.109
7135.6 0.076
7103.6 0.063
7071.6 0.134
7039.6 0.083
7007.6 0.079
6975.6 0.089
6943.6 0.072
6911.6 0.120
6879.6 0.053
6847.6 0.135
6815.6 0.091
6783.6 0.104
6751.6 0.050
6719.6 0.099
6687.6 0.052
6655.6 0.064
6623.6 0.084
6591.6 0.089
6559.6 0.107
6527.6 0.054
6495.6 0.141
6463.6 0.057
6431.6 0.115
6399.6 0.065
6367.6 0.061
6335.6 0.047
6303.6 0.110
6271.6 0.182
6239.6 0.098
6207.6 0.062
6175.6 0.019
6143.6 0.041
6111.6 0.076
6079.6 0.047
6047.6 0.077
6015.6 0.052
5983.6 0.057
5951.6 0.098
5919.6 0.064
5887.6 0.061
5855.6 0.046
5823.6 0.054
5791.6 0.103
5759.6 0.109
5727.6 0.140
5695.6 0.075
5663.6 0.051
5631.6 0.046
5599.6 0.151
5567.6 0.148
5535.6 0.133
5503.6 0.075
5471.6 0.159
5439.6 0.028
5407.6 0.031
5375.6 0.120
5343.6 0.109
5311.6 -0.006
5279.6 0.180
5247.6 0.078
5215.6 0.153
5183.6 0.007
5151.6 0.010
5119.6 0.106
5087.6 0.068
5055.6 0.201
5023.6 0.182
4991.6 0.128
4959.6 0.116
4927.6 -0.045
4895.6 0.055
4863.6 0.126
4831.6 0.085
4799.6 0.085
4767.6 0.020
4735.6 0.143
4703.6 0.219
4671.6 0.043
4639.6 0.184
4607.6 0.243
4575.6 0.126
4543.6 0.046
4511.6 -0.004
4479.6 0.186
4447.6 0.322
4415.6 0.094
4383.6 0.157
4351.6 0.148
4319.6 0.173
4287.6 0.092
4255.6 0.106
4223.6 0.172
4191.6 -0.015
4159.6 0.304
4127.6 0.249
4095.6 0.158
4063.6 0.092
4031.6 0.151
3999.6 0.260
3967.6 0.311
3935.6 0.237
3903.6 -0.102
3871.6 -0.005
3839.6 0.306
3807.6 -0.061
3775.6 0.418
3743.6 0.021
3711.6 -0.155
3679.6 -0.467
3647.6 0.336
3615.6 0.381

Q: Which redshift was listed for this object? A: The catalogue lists 1.510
